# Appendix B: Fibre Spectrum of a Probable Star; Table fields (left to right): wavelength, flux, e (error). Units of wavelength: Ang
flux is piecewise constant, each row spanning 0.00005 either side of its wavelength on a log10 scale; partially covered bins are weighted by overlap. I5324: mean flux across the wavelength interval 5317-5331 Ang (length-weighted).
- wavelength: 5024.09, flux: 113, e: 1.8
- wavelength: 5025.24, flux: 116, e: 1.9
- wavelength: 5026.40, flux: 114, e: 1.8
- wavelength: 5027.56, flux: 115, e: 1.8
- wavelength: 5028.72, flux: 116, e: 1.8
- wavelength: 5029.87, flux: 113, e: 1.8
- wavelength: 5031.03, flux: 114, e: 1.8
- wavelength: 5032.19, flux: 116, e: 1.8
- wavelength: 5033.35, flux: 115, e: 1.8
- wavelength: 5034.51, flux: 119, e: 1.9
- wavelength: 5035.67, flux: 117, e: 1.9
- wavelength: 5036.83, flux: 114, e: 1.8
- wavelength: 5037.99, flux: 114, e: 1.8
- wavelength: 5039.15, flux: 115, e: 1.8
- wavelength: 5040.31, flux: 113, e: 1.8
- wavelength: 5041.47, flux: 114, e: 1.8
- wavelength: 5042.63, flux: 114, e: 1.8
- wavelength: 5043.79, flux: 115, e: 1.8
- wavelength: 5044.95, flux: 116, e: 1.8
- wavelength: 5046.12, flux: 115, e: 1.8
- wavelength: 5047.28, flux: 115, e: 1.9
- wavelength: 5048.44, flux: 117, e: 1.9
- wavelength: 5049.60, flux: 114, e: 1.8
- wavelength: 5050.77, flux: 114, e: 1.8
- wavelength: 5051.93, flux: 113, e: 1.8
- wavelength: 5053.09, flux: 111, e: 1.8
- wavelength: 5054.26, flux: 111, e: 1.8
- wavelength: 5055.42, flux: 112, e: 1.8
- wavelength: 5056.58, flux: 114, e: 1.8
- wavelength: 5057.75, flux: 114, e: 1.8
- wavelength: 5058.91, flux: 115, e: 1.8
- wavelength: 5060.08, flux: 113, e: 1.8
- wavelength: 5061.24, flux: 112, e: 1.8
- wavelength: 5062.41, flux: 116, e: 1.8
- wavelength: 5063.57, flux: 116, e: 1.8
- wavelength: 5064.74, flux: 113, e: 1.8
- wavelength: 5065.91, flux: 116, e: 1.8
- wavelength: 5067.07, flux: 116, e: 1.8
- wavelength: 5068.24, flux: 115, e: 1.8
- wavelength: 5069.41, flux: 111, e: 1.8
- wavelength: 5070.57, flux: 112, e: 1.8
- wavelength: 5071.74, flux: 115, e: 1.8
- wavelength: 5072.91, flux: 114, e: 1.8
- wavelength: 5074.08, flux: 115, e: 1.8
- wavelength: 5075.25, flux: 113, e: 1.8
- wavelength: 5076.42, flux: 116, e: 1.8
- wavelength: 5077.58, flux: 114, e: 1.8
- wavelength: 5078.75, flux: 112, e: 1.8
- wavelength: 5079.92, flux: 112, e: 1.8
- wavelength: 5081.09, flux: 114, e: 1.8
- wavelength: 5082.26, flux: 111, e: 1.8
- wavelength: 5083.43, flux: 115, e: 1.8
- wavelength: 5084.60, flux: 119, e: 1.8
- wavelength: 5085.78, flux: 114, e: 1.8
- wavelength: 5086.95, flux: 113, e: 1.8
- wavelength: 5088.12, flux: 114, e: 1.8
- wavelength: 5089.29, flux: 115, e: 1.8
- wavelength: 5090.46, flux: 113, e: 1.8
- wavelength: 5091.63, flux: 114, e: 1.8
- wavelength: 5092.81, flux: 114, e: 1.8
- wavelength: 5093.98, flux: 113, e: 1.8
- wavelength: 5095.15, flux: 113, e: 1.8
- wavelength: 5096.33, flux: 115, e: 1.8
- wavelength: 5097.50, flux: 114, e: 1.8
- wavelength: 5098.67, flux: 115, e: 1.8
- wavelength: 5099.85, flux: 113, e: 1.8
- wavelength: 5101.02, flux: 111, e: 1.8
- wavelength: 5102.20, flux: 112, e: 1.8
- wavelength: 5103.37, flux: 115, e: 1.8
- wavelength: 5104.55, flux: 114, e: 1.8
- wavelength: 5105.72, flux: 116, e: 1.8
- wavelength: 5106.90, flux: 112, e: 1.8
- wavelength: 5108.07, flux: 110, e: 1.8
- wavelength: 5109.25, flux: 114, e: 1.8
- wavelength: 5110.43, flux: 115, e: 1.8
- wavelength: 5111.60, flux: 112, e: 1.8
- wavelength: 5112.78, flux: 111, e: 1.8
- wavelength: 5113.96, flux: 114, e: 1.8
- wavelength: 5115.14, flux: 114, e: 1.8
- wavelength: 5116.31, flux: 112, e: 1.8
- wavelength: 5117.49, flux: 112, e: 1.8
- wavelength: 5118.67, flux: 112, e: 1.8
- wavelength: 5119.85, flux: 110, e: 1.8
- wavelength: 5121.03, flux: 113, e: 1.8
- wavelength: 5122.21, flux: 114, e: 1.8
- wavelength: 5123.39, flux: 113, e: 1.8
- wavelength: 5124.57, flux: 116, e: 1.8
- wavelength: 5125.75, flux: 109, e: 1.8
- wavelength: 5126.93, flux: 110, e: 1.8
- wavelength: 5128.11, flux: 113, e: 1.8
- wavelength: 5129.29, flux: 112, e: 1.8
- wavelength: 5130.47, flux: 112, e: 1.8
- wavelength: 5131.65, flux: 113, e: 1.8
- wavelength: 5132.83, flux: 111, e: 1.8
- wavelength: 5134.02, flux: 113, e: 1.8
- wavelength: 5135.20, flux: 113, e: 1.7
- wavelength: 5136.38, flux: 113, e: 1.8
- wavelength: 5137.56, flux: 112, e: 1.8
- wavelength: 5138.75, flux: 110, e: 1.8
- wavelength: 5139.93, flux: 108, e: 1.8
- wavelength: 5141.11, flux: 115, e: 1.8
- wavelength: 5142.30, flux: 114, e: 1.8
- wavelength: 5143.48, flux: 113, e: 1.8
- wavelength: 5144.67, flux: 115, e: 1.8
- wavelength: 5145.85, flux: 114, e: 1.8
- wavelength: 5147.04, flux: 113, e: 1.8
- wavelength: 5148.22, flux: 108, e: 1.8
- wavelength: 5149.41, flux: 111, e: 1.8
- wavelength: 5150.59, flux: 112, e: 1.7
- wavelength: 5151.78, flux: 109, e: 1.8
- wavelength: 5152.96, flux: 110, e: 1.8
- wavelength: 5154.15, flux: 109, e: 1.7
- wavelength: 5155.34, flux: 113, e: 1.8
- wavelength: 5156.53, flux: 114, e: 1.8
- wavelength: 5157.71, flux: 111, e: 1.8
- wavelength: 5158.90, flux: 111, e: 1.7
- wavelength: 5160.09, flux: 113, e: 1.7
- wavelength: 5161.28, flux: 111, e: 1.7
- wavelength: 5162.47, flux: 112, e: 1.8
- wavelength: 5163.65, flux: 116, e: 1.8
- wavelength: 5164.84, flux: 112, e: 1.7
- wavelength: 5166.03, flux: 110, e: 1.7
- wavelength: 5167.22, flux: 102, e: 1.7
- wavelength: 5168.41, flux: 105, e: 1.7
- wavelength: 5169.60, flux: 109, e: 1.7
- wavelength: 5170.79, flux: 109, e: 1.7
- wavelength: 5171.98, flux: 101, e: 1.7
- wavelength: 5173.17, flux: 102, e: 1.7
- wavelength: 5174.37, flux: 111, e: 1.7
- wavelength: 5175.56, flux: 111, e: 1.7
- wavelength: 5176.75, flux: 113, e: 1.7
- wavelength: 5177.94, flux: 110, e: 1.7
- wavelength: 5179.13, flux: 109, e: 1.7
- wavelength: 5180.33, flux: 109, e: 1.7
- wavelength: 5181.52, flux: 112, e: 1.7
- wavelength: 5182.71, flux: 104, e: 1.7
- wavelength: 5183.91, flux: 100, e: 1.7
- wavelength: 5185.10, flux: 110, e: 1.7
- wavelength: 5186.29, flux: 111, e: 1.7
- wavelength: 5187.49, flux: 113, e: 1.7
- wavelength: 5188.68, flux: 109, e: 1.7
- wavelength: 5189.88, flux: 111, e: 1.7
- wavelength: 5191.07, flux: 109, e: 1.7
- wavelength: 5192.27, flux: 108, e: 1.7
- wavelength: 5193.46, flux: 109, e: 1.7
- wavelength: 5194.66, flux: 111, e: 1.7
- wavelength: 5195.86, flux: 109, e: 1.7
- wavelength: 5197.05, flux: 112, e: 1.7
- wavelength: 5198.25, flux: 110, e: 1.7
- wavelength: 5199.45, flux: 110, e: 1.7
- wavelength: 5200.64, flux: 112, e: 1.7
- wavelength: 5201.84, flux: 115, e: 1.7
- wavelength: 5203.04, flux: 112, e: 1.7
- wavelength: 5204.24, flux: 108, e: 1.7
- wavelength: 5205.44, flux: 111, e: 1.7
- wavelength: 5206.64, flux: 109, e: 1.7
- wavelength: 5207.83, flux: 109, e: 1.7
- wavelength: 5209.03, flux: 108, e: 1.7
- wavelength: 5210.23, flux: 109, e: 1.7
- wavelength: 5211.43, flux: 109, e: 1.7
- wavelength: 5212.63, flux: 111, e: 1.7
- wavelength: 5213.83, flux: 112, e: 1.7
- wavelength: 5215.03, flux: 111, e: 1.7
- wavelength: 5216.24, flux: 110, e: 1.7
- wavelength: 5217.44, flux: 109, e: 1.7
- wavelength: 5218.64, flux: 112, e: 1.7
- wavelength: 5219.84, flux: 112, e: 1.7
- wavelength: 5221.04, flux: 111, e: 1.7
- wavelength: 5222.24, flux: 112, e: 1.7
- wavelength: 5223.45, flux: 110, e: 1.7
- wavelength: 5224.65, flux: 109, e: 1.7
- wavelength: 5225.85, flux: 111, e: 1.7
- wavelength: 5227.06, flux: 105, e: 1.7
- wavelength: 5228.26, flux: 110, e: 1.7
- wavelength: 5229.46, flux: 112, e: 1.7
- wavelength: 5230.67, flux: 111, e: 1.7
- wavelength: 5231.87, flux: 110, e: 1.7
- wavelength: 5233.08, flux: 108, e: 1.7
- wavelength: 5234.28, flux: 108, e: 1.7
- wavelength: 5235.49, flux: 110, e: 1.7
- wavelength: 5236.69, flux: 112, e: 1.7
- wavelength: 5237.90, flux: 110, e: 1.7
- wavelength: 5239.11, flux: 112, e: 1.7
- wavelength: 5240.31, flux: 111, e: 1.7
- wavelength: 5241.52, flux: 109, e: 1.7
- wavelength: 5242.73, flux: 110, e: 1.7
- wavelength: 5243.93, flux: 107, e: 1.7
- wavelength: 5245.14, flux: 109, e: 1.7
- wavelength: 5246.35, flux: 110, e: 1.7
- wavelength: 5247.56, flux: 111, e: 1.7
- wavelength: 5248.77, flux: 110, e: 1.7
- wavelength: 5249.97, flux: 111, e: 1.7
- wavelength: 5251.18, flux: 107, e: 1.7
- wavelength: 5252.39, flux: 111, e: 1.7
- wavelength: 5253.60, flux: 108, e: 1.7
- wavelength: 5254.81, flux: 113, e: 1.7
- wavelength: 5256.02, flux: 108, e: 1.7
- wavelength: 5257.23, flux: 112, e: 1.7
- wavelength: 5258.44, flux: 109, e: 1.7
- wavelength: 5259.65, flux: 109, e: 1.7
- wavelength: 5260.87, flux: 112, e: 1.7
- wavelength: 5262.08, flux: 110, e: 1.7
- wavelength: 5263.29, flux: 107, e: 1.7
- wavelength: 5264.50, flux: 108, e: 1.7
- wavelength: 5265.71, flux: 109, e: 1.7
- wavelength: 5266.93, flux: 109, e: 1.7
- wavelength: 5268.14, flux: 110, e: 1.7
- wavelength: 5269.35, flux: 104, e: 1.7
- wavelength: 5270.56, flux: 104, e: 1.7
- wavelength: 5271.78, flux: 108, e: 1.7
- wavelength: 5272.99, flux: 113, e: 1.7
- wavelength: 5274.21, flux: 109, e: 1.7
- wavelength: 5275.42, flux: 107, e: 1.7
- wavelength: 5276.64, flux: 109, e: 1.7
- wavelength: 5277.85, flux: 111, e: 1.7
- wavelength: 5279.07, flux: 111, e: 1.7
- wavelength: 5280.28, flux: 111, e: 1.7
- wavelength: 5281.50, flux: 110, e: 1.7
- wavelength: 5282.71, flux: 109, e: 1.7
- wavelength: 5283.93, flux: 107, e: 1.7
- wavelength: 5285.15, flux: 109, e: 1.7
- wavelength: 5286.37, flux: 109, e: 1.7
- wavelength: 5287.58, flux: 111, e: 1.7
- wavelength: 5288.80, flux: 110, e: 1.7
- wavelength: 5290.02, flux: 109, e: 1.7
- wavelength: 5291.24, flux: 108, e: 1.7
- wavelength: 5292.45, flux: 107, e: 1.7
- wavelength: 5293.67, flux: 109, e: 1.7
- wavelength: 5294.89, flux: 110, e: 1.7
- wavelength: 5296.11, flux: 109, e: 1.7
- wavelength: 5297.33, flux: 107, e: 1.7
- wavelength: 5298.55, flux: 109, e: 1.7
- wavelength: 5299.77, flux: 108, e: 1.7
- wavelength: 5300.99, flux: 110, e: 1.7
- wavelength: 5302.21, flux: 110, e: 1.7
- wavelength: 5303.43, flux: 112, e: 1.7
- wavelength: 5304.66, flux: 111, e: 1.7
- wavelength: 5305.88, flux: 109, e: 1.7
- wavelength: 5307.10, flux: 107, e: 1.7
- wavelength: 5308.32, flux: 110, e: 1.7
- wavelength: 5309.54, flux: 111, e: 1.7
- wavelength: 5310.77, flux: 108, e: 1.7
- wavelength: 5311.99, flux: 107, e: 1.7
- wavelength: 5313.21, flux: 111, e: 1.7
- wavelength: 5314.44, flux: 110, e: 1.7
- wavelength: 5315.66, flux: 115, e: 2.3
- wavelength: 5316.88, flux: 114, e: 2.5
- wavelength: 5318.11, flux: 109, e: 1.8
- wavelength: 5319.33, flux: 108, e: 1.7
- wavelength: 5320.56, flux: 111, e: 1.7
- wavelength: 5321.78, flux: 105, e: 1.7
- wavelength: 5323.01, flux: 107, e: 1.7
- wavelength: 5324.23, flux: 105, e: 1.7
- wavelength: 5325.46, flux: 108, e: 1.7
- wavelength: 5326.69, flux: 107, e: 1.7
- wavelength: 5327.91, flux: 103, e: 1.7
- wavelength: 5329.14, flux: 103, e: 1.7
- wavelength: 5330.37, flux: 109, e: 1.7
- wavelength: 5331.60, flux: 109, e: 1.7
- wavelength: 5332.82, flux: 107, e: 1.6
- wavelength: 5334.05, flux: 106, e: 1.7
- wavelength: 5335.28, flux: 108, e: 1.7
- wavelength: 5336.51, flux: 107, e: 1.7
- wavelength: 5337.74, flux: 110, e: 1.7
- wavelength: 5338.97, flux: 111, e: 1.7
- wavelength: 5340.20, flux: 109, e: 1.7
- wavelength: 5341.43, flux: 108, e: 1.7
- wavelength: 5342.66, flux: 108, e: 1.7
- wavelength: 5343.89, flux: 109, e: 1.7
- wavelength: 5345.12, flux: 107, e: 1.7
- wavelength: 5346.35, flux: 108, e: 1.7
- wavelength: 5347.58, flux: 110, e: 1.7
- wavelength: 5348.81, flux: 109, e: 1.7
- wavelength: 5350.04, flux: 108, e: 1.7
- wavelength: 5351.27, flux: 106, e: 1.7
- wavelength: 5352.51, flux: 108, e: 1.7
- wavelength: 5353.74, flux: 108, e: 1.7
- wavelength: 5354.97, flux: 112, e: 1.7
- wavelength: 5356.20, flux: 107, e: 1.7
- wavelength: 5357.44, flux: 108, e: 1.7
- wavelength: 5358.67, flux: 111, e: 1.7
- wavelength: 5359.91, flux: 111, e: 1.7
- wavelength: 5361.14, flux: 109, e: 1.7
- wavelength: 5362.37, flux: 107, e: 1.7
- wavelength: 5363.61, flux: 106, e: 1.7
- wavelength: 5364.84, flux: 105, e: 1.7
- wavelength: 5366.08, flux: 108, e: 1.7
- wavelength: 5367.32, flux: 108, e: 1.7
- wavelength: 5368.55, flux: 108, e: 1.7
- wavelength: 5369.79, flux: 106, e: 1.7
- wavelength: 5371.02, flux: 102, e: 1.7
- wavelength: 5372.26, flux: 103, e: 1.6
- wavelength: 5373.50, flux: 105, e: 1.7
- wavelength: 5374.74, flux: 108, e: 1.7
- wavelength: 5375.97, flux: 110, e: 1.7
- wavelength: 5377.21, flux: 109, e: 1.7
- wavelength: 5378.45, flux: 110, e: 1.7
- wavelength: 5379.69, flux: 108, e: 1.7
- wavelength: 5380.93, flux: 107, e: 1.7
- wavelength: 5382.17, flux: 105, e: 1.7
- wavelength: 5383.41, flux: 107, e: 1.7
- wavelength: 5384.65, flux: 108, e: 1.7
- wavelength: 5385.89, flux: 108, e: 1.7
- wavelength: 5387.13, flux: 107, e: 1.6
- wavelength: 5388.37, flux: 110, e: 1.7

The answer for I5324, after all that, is 107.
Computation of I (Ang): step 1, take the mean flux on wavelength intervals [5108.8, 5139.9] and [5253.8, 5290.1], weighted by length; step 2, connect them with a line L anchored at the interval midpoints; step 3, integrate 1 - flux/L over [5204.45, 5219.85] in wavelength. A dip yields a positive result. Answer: 0.1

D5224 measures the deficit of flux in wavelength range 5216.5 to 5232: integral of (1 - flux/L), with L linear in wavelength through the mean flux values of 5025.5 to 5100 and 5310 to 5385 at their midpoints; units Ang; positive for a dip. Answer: 0.0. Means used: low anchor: 114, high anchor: 108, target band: 110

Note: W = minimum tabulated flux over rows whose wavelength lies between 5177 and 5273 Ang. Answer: 100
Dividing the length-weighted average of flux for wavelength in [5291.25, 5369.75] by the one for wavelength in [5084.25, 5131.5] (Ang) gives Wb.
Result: 1.0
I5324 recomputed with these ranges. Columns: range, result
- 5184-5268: 110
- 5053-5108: 114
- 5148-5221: 110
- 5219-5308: 109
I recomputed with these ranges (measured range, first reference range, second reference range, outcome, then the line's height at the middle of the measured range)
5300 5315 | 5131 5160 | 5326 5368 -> -0.1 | 109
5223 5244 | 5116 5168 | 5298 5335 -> 0.1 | 110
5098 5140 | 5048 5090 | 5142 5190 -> -0.2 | 112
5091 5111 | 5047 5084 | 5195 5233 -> -0.1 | 113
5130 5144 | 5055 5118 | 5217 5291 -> 0.0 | 112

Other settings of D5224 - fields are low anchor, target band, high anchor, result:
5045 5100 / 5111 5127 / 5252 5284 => 0.1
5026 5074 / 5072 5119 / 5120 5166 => -0.1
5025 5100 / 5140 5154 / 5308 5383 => 0.1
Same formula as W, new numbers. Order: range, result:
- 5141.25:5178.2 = 101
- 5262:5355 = 103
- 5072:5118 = 110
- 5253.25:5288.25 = 104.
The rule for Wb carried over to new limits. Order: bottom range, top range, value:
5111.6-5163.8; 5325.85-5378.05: 0.96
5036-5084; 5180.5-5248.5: 0.96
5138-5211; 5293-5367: 0.99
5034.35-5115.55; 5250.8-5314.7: 0.96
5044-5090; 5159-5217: 0.96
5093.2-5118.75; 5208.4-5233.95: 0.97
